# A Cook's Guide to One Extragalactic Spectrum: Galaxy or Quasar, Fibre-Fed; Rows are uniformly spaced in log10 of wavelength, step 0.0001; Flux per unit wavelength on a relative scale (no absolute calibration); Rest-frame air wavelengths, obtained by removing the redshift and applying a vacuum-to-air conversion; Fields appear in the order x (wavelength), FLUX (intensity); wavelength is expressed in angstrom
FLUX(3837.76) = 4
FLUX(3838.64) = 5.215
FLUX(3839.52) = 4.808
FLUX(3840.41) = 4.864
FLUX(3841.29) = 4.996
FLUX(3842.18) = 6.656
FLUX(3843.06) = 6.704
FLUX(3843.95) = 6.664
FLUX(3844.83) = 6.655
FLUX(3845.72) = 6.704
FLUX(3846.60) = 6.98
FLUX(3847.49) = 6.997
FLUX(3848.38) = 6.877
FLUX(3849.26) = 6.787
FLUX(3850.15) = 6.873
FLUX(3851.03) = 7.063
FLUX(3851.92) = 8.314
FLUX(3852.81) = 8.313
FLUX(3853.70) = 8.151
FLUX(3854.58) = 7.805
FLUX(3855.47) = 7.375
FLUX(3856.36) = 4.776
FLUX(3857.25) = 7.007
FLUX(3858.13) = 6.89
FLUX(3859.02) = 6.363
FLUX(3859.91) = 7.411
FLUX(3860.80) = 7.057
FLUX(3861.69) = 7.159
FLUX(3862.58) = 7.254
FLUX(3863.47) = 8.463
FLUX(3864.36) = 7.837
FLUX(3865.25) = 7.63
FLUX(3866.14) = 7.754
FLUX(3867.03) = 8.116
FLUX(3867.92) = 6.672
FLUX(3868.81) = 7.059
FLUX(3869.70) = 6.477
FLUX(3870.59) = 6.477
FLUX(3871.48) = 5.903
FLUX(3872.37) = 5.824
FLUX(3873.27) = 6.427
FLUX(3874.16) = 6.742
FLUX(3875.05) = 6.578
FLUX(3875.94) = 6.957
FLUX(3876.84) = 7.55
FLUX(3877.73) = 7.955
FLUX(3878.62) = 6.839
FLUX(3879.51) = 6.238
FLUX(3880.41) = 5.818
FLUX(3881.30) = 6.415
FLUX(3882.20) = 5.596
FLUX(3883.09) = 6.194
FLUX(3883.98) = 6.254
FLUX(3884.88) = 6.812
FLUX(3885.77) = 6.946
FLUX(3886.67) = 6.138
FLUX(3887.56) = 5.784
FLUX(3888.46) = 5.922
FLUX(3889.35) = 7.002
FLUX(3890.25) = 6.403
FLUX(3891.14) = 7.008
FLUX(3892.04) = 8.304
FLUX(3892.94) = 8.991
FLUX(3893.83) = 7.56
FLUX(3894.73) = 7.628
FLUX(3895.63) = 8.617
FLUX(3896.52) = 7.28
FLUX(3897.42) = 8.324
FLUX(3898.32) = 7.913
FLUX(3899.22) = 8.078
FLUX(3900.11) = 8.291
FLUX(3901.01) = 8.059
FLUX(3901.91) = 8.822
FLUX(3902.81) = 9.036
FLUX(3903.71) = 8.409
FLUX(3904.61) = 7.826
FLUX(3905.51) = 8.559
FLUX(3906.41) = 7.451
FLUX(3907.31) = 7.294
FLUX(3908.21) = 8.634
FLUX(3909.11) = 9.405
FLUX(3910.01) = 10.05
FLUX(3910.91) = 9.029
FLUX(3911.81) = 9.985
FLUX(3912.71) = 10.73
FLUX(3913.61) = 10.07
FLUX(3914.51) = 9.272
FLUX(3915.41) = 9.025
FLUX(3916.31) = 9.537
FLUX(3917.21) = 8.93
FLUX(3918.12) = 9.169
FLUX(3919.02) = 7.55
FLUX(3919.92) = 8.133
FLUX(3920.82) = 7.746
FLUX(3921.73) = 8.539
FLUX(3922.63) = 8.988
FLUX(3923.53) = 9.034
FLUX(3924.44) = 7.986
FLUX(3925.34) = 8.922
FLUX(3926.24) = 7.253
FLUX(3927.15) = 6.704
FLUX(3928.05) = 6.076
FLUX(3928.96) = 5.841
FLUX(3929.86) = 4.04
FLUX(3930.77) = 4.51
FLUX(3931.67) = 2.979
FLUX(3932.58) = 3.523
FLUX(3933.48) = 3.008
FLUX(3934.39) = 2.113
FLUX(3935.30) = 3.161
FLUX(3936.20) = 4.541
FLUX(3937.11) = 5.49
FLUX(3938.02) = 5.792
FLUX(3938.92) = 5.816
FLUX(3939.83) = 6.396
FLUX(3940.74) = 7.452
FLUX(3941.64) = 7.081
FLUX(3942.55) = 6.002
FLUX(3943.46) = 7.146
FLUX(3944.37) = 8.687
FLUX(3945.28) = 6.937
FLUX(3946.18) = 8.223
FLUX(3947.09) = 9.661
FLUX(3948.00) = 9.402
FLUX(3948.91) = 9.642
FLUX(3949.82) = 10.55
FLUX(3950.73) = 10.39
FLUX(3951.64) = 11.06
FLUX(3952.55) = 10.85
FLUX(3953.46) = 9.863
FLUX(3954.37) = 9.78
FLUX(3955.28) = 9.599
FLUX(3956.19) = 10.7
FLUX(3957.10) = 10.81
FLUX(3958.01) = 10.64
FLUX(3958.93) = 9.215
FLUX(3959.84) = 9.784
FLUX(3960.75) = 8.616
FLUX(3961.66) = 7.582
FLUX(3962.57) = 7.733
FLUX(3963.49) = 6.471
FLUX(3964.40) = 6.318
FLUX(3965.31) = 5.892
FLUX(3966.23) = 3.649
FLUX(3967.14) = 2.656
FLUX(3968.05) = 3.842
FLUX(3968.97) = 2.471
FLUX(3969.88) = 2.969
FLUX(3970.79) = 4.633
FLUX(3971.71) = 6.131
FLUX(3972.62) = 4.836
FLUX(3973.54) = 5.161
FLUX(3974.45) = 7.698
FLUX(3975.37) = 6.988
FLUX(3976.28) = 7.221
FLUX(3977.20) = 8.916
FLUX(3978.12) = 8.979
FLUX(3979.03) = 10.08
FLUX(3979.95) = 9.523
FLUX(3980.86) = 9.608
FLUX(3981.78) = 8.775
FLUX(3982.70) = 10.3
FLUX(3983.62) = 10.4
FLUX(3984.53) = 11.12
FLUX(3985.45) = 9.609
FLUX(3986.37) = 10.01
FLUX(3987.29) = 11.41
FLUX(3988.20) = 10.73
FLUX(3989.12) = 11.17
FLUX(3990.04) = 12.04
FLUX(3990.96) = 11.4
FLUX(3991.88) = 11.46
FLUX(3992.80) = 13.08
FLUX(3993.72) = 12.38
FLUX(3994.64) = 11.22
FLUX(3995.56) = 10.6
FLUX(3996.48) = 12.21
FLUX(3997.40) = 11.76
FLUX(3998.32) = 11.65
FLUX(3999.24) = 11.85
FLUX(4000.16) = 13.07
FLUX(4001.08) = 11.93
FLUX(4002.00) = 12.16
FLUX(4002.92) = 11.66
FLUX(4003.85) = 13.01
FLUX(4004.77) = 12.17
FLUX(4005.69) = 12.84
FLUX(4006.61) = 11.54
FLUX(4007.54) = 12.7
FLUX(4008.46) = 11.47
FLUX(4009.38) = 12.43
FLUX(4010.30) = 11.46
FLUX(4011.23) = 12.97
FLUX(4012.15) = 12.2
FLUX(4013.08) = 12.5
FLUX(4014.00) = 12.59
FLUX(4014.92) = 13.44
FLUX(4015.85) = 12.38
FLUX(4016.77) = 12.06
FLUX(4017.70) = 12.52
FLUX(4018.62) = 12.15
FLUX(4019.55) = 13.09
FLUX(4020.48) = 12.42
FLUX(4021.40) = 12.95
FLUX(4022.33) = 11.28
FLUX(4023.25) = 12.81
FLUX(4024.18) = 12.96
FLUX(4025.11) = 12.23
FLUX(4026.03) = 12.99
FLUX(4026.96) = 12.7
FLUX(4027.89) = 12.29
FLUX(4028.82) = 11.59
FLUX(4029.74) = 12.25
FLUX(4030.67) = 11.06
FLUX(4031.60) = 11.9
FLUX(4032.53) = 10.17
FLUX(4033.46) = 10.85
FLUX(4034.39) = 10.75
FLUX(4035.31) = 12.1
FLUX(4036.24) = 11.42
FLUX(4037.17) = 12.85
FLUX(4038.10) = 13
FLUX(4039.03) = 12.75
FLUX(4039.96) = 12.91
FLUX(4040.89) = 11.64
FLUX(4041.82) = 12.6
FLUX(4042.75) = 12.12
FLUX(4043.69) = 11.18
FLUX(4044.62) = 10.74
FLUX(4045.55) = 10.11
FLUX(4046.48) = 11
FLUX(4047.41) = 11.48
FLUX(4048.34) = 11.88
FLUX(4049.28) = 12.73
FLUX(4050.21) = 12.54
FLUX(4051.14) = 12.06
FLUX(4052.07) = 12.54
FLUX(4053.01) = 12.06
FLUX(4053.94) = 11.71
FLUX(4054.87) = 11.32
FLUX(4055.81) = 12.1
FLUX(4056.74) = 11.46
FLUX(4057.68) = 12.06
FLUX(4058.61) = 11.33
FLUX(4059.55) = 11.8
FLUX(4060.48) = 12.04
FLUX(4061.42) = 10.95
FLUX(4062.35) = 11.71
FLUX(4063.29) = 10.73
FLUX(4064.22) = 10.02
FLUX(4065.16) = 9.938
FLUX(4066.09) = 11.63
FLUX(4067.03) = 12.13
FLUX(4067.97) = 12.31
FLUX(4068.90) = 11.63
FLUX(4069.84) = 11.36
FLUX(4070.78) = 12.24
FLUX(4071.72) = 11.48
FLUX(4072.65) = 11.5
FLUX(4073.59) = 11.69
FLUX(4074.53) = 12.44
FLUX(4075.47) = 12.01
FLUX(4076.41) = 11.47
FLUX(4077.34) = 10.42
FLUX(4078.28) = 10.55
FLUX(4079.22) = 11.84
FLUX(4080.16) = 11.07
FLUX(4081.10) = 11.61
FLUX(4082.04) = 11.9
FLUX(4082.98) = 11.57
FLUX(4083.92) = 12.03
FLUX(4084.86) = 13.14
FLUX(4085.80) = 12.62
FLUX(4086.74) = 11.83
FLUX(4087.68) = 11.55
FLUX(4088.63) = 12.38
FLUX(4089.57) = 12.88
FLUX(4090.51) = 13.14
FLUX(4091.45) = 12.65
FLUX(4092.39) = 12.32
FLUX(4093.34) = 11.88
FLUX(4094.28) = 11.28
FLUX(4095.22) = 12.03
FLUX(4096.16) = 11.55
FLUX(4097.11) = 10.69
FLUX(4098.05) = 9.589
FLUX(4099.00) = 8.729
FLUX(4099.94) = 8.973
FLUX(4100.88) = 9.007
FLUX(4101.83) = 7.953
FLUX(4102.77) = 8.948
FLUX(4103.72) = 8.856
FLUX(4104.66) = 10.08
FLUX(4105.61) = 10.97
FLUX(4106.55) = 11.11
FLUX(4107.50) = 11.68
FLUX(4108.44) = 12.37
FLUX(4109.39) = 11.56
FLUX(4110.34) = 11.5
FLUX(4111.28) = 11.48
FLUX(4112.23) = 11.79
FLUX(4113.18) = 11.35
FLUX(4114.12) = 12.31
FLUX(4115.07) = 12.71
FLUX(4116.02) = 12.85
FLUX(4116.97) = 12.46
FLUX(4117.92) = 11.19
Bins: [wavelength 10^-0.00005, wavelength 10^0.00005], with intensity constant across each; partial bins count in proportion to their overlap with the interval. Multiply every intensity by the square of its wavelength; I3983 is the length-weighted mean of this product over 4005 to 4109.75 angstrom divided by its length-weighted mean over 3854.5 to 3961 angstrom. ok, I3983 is 1.66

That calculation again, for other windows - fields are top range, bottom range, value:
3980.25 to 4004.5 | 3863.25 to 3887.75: 1.78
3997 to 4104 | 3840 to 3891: 1.90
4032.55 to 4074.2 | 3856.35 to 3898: 1.83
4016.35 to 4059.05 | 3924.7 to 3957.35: 1.74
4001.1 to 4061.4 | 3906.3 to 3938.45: 1.76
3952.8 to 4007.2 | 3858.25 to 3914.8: 1.30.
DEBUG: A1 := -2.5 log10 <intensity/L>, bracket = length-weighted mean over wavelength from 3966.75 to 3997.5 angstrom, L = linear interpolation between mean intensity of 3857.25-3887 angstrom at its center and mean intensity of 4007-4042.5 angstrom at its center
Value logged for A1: 0.22 mag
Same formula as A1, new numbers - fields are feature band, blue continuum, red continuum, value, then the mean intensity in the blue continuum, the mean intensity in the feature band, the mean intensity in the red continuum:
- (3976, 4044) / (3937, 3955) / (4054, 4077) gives -0.16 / 8.38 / 11.7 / 11.6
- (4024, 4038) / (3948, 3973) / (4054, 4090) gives -0.17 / 7.69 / 11.9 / 11.6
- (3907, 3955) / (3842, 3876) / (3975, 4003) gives 0.18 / 7.02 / 7.71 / 10.8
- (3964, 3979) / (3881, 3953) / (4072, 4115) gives 0.47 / 7.55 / 5.65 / 11.3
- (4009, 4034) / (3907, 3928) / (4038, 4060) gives -0.10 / 8.74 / 12.2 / 11.9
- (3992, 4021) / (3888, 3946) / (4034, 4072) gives -0.19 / 7.41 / 12.2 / 11.7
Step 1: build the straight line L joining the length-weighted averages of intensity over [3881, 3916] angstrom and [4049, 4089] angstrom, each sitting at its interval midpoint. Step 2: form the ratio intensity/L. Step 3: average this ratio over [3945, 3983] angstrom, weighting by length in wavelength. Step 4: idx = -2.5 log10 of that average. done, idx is 0.18 mag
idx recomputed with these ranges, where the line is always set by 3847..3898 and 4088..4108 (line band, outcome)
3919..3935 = 0.26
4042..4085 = -0.14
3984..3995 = -0.25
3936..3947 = 0.21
